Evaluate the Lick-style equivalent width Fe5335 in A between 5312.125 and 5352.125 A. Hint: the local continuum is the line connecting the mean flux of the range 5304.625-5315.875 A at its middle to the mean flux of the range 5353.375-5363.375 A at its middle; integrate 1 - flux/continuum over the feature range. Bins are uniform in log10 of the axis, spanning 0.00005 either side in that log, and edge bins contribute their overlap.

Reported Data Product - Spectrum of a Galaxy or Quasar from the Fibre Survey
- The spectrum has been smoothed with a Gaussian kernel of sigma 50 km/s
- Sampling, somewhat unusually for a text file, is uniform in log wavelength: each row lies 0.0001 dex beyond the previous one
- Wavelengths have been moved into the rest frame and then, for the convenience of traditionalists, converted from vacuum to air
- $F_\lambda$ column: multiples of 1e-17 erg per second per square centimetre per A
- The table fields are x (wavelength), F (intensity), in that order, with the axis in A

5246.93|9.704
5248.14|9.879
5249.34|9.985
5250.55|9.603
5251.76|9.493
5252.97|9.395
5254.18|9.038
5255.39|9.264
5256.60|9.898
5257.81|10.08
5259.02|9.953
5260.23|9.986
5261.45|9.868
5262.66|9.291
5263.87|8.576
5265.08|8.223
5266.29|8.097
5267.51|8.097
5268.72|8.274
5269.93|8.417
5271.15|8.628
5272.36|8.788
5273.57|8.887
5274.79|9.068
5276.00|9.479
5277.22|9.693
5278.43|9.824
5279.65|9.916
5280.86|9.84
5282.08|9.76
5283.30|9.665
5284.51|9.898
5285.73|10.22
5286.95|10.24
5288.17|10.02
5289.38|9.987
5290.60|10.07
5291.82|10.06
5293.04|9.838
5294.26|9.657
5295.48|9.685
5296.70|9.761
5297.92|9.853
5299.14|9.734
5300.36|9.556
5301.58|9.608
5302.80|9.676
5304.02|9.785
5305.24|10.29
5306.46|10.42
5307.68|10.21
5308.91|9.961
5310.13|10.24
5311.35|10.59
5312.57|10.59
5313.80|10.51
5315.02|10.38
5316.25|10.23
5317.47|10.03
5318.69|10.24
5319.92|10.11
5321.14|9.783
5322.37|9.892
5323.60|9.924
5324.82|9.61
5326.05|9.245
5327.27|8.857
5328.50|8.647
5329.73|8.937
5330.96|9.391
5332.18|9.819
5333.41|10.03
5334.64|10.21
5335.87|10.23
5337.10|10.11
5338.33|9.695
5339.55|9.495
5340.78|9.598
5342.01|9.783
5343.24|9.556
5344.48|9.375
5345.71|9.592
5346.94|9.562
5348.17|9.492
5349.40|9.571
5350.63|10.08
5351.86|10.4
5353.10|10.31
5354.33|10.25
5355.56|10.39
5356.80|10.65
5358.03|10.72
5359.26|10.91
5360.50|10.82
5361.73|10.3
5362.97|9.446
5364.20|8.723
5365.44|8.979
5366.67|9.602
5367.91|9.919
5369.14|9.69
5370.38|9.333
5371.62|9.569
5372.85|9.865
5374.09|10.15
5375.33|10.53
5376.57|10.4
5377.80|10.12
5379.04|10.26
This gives 2.38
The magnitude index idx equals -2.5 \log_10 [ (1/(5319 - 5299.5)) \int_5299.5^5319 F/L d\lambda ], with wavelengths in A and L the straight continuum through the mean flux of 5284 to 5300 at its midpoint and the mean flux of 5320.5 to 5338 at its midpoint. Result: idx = -0.040 mag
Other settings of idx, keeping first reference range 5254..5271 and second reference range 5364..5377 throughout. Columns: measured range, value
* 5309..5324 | -0.09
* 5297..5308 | -0.07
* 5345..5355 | -0.03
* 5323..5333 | 0.02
